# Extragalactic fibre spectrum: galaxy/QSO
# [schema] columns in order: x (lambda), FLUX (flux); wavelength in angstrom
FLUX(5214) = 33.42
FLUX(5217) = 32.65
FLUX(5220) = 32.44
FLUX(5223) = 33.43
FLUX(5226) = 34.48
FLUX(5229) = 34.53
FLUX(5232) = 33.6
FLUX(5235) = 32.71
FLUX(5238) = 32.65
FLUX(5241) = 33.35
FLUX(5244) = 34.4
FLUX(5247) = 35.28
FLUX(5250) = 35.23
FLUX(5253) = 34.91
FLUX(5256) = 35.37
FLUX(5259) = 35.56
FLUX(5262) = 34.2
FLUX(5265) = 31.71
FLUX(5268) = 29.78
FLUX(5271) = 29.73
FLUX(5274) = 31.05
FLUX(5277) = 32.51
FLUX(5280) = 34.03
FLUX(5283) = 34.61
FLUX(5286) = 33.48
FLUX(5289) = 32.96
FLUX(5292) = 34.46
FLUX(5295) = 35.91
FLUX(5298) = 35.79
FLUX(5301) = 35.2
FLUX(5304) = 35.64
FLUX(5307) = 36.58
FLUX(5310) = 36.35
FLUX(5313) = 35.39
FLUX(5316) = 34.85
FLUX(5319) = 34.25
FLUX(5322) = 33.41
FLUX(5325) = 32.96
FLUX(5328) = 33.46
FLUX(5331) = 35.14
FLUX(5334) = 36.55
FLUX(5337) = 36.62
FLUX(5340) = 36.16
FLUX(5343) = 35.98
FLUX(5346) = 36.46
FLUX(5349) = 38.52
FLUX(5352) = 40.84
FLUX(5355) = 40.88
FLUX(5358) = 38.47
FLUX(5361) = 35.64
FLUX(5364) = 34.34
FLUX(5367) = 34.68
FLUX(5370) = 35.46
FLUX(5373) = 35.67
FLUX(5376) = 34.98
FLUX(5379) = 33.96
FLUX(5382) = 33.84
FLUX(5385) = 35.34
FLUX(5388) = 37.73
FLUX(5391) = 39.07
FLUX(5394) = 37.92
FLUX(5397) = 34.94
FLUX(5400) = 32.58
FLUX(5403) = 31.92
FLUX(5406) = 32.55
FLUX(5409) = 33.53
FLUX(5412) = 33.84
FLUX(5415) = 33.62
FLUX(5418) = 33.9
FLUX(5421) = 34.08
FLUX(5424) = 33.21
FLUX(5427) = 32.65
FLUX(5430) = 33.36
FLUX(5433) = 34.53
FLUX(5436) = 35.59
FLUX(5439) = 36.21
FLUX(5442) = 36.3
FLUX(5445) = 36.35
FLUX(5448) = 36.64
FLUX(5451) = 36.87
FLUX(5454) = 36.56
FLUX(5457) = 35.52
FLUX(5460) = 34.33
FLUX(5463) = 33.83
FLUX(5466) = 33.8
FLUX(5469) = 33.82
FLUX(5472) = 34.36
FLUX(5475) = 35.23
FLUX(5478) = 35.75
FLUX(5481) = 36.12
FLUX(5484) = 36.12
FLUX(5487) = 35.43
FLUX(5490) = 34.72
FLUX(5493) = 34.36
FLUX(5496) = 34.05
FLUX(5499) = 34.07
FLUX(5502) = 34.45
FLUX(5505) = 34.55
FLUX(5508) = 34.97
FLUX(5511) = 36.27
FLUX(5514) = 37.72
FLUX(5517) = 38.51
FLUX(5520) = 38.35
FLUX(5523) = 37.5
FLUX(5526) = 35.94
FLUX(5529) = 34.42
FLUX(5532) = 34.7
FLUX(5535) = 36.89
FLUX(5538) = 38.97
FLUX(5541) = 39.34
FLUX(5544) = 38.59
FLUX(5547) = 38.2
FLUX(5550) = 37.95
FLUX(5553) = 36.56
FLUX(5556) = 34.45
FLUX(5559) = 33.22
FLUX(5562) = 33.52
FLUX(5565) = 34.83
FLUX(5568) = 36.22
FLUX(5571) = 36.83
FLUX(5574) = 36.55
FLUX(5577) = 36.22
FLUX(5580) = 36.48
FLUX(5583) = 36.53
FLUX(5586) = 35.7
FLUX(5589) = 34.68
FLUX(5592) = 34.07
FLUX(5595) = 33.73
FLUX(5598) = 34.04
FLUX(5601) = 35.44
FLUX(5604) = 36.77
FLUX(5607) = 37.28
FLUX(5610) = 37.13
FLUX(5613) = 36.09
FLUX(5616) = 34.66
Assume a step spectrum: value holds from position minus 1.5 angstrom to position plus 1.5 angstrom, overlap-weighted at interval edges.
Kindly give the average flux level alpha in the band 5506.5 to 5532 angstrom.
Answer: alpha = 36.6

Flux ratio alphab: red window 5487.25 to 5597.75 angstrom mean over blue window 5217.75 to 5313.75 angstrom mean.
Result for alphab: 1.1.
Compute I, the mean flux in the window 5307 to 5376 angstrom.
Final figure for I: 36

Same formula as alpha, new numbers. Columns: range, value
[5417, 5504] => 34.9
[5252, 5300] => 33.5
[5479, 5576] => 36.1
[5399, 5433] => 33.3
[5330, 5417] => 35.8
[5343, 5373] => 37.1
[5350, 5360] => 39.8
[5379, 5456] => 34.9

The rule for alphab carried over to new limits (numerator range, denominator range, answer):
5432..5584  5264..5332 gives 1.06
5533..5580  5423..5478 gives 1.04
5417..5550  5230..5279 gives 1.07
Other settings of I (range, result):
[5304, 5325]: 35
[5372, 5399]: 35.9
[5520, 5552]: 37.3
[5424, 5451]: 35.2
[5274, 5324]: 34.6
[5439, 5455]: 36.5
